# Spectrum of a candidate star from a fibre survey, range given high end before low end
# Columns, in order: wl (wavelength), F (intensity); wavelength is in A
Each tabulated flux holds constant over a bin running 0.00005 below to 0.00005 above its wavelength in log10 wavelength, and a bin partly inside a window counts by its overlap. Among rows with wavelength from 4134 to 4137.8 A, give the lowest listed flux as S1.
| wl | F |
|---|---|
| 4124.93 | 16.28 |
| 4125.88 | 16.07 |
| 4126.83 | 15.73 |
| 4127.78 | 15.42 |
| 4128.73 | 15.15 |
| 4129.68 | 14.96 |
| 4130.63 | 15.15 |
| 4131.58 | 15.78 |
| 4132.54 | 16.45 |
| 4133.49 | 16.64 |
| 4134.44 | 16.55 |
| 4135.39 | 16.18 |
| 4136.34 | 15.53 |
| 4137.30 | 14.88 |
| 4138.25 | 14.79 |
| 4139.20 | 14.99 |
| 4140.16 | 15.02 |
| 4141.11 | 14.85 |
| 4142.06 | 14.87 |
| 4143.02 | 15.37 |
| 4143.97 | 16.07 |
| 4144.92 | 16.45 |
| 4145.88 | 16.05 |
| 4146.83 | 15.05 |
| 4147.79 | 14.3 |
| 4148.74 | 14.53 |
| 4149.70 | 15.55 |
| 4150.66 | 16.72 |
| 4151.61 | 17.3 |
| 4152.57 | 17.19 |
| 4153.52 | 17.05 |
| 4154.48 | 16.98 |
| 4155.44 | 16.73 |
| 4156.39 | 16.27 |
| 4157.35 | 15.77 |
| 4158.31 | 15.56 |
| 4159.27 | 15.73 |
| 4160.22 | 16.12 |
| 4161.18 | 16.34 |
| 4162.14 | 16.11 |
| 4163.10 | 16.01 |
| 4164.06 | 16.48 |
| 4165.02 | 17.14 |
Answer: 14.88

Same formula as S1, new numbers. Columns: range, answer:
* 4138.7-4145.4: 14.85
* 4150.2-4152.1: 16.72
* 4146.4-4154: 14.3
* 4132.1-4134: 16.45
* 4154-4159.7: 15.56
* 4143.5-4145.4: 16.07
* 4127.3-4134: 14.96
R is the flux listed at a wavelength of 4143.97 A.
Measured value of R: 16.07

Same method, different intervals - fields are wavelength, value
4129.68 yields 14.96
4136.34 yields 15.53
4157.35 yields 15.77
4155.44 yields 16.73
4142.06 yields 14.87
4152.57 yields 17.19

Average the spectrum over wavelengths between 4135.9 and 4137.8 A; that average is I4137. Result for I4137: 15.2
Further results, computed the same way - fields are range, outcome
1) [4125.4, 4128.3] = 15.7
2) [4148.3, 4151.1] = 15.5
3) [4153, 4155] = 17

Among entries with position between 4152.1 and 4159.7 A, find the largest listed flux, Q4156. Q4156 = 17.19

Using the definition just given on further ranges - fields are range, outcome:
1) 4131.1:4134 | 16.64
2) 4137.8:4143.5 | 15.37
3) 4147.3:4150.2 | 15.55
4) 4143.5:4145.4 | 16.45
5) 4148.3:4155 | 17.3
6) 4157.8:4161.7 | 16.34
